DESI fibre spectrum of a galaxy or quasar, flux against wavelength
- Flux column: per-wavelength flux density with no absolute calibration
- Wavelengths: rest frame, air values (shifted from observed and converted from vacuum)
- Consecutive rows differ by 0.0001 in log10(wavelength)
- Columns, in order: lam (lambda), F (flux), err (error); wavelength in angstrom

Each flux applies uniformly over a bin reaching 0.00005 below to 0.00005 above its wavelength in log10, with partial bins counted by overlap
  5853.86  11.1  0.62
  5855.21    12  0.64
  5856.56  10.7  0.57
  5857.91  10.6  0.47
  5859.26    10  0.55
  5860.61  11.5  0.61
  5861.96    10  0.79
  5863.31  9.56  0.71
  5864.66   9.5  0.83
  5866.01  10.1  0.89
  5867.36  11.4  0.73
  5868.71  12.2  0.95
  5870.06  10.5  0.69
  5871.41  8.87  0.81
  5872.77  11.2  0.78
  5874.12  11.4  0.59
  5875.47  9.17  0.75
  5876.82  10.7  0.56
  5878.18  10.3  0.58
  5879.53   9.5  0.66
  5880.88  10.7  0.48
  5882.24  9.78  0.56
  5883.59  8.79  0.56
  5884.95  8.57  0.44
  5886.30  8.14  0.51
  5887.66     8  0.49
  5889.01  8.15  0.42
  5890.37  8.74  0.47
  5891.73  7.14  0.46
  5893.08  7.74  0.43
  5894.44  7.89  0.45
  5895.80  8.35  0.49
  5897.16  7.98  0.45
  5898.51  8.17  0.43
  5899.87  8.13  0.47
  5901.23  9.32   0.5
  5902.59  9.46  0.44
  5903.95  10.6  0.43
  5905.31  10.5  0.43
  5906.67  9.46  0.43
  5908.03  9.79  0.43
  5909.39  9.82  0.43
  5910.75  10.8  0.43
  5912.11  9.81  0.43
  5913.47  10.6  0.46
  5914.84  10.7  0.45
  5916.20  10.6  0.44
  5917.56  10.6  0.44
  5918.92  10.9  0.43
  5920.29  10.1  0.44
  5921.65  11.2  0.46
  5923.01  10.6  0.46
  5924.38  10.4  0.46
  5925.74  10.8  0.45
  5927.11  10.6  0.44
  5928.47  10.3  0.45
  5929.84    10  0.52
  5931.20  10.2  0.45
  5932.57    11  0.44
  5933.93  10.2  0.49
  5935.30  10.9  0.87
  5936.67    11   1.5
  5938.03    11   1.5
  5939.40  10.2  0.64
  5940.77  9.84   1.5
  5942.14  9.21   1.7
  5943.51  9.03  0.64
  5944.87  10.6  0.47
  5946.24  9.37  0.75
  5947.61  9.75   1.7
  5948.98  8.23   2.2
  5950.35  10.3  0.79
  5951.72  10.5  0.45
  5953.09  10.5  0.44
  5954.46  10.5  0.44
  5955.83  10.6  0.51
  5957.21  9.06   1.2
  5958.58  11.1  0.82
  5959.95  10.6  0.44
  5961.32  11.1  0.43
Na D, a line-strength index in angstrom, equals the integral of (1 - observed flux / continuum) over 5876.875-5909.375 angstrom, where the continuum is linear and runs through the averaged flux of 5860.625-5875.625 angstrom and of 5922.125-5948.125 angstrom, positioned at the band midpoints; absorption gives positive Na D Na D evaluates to 4.4 angstrom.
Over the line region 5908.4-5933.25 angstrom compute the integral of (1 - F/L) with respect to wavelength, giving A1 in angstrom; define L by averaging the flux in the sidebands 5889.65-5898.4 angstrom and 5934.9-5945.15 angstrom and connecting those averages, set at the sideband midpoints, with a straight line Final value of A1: -3.30 angstrom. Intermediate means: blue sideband 7.99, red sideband 10.2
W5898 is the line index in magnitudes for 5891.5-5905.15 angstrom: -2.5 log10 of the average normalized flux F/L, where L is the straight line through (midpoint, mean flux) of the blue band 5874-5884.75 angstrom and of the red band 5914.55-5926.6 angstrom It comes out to 0.191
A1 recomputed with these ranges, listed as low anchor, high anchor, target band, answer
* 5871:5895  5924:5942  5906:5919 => -0.46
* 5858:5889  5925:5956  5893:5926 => 0.97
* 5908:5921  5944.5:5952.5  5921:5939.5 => -0.92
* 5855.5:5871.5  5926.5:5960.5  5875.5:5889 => 1.45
